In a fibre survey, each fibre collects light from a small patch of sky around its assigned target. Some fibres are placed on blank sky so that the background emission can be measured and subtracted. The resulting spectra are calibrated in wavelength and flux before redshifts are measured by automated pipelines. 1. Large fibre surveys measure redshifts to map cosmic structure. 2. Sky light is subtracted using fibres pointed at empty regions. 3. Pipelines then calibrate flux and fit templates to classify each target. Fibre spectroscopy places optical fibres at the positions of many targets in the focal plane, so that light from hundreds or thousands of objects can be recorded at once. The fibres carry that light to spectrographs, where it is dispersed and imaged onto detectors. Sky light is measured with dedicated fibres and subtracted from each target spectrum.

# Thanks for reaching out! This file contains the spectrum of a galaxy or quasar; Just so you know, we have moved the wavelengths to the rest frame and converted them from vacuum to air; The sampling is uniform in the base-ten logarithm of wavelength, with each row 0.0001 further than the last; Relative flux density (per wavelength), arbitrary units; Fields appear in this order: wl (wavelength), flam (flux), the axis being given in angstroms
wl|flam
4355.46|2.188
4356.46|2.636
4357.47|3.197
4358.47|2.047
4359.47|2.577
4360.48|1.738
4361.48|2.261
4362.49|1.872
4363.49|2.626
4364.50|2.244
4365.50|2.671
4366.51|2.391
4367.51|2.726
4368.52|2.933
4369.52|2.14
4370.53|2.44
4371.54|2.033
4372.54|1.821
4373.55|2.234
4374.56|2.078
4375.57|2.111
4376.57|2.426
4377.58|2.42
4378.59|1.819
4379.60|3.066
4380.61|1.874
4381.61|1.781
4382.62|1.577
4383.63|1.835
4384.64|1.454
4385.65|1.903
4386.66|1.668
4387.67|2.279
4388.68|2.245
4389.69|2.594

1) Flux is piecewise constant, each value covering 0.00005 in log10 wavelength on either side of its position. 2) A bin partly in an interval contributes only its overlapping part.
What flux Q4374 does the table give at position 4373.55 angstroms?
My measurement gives 2.234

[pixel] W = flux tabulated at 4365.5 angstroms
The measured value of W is 2.671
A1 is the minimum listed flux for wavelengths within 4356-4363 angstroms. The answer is 1.738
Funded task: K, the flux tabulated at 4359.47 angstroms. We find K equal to 2.577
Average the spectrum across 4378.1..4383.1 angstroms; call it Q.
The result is 2.03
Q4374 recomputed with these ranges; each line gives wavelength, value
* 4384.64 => 1.454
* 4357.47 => 3.197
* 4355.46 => 2.188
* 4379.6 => 3.066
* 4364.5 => 2.244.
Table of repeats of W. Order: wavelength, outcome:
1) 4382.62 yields 1.577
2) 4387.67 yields 2.279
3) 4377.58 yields 2.42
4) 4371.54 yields 2.033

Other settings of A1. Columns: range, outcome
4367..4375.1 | 1.821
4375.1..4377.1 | 2.111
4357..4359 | 2.047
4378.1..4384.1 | 1.577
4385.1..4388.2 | 1.668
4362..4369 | 1.872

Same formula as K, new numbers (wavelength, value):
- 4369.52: 2.14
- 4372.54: 1.821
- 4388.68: 2.245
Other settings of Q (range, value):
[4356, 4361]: 2.44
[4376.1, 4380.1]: 2.43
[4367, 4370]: 2.61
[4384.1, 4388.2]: 1.83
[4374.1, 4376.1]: 2.11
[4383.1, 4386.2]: 1.73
